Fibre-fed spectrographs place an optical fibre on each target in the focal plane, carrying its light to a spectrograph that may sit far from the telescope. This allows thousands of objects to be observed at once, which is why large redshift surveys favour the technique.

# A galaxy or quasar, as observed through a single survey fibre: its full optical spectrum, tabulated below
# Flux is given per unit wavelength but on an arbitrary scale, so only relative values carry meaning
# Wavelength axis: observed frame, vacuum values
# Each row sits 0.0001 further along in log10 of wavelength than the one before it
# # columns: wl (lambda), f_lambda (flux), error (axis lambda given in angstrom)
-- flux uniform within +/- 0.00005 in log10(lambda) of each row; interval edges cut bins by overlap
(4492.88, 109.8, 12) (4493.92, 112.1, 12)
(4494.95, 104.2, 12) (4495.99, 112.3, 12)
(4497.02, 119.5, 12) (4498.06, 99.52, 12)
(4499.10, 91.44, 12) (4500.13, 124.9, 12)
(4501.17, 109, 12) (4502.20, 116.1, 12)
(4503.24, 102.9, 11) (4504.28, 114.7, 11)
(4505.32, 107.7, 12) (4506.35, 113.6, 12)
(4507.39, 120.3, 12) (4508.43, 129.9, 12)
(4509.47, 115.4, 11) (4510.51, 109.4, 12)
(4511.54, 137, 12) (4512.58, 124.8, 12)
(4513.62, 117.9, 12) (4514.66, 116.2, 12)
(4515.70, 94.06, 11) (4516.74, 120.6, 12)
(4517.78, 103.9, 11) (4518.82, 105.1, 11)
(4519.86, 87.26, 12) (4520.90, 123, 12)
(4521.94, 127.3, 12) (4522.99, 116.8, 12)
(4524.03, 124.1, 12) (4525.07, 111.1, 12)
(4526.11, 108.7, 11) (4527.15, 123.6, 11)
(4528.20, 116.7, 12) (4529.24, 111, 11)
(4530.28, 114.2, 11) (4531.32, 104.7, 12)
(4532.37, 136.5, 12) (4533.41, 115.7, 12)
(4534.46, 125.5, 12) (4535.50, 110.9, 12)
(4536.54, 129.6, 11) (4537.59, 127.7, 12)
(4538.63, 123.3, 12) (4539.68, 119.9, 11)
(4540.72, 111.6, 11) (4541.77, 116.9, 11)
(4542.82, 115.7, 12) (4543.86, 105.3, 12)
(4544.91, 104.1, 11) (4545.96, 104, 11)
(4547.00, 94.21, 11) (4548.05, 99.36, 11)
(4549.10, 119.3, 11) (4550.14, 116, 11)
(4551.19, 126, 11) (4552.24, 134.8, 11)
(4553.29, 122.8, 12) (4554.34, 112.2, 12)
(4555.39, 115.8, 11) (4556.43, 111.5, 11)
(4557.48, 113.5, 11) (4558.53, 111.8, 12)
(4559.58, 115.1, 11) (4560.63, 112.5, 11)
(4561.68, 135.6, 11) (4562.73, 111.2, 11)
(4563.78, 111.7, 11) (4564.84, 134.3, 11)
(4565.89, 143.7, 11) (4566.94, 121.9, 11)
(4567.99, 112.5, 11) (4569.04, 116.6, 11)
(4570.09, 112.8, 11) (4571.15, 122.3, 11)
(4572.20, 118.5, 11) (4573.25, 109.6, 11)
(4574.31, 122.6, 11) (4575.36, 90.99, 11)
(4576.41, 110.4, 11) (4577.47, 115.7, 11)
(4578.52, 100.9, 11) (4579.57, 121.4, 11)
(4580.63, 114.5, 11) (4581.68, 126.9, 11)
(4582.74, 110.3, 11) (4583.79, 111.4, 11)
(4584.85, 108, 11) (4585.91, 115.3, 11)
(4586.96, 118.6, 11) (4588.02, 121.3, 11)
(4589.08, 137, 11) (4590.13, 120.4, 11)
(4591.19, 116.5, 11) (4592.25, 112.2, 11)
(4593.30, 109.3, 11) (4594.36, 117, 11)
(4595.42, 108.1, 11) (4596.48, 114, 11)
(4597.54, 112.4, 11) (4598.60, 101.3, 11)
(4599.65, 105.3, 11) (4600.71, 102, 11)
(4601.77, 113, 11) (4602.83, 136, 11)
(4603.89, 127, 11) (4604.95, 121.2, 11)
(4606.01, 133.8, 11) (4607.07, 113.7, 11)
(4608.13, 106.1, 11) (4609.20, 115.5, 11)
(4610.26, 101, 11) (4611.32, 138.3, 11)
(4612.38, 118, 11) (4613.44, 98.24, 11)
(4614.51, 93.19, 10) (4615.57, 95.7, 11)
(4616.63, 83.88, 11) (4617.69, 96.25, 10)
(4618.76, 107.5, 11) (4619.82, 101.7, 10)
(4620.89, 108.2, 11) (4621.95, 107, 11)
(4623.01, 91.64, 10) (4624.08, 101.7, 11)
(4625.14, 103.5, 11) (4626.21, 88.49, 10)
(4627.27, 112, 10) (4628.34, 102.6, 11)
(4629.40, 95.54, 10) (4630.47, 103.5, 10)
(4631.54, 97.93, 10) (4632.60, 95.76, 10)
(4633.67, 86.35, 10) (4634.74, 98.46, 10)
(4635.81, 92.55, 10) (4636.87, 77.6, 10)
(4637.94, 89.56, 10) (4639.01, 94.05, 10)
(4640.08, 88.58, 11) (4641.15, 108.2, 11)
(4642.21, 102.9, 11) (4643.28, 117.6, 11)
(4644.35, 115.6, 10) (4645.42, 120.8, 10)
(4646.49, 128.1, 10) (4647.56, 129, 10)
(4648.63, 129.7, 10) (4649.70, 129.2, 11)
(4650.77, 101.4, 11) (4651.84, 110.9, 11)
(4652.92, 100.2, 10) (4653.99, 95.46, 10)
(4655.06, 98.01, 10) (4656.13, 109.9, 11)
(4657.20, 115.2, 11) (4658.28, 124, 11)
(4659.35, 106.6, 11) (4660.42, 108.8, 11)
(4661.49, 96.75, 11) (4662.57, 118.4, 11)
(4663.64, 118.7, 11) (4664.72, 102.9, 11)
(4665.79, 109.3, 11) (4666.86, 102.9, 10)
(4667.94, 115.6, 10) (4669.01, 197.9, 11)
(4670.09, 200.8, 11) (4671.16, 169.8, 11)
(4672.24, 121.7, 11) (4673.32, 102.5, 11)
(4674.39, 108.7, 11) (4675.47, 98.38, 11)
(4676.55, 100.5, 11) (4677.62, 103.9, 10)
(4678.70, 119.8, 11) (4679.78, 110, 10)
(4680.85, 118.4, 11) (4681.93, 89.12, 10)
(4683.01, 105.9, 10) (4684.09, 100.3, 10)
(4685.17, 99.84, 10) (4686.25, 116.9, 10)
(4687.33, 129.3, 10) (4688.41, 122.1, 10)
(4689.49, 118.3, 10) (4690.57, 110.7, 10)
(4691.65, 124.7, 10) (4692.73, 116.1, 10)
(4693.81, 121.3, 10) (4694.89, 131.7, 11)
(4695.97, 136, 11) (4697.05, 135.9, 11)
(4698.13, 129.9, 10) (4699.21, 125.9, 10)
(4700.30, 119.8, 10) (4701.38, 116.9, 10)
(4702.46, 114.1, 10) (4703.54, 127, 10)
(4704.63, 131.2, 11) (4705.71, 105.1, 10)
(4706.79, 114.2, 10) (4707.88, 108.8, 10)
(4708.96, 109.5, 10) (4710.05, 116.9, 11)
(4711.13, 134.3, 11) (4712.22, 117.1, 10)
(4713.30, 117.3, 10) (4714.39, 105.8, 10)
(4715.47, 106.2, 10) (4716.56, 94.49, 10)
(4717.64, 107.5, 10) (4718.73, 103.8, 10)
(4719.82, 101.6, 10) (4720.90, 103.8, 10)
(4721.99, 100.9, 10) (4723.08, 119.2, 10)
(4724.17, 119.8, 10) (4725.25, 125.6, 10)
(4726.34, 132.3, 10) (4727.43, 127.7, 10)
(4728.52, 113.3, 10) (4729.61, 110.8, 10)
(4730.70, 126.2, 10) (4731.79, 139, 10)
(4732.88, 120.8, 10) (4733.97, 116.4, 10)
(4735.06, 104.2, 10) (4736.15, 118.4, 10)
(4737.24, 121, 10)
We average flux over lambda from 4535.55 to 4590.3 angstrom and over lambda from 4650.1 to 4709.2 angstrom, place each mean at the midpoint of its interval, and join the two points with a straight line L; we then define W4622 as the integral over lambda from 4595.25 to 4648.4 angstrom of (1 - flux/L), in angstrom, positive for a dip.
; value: 4.9 angstrom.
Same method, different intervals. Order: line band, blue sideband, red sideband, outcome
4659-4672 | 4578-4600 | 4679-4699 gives -1.4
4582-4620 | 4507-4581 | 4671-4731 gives 1.2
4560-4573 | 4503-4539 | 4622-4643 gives -1.5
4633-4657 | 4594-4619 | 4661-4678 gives 2.6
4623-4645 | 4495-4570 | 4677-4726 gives 3.2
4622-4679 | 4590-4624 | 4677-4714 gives 1.6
